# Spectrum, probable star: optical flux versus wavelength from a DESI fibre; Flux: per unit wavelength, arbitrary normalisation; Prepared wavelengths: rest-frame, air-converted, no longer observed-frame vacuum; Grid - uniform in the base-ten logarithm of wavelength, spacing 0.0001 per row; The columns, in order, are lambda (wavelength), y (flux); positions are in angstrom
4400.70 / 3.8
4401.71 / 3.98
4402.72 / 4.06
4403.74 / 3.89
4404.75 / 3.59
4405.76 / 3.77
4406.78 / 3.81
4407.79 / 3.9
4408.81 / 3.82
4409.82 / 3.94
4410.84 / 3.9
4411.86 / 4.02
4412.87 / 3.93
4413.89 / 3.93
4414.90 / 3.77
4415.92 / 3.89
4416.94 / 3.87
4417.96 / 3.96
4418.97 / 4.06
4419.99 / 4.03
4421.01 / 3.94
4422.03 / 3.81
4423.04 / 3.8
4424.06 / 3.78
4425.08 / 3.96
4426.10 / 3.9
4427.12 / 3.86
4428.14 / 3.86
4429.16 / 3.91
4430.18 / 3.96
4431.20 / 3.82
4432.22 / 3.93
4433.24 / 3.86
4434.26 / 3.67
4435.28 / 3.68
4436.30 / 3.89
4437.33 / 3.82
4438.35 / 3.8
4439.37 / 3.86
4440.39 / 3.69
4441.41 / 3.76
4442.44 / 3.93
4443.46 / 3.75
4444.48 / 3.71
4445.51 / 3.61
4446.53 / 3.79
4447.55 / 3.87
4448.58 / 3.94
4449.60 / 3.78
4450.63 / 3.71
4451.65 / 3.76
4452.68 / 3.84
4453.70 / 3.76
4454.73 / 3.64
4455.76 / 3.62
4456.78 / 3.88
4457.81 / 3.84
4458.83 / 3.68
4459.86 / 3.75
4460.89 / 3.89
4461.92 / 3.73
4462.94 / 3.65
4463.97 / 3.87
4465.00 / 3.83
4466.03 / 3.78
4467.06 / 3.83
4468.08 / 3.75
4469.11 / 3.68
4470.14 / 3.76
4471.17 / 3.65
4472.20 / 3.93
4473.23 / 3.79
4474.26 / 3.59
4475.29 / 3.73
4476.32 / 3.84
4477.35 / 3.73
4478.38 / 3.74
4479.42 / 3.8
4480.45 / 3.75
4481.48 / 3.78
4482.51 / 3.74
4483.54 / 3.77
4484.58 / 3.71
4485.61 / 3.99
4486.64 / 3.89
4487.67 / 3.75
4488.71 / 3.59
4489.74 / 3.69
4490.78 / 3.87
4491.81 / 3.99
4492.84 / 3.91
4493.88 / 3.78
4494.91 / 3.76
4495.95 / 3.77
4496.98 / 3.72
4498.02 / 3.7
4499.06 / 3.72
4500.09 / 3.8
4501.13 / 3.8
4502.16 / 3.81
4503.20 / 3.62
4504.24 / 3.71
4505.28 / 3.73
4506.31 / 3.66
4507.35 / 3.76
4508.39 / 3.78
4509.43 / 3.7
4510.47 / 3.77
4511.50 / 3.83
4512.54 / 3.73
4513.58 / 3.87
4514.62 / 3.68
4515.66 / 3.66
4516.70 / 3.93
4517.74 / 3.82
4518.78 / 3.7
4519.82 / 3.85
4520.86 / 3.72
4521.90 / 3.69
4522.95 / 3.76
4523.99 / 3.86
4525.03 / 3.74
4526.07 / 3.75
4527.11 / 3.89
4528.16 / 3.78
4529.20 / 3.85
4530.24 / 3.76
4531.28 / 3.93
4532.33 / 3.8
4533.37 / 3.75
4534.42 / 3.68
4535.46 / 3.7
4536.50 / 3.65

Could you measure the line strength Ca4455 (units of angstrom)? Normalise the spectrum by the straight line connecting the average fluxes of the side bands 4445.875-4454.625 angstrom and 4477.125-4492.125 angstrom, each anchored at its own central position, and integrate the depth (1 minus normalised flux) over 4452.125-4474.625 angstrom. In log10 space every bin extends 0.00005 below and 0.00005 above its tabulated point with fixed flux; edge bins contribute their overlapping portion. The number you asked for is 0.2 angstrom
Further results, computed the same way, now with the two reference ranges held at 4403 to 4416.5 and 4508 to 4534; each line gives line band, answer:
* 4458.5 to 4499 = 0.4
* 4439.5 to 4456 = 0.3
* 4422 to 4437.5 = 0.0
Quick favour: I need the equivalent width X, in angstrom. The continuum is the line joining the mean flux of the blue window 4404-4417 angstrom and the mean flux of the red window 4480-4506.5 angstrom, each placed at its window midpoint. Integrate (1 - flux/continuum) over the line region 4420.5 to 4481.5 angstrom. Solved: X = 0.4 angstrom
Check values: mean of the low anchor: 3.86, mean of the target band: 3.79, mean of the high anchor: 3.77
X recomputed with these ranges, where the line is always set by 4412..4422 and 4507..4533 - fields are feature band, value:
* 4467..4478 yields 0.3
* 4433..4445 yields 0.4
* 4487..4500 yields 0.2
